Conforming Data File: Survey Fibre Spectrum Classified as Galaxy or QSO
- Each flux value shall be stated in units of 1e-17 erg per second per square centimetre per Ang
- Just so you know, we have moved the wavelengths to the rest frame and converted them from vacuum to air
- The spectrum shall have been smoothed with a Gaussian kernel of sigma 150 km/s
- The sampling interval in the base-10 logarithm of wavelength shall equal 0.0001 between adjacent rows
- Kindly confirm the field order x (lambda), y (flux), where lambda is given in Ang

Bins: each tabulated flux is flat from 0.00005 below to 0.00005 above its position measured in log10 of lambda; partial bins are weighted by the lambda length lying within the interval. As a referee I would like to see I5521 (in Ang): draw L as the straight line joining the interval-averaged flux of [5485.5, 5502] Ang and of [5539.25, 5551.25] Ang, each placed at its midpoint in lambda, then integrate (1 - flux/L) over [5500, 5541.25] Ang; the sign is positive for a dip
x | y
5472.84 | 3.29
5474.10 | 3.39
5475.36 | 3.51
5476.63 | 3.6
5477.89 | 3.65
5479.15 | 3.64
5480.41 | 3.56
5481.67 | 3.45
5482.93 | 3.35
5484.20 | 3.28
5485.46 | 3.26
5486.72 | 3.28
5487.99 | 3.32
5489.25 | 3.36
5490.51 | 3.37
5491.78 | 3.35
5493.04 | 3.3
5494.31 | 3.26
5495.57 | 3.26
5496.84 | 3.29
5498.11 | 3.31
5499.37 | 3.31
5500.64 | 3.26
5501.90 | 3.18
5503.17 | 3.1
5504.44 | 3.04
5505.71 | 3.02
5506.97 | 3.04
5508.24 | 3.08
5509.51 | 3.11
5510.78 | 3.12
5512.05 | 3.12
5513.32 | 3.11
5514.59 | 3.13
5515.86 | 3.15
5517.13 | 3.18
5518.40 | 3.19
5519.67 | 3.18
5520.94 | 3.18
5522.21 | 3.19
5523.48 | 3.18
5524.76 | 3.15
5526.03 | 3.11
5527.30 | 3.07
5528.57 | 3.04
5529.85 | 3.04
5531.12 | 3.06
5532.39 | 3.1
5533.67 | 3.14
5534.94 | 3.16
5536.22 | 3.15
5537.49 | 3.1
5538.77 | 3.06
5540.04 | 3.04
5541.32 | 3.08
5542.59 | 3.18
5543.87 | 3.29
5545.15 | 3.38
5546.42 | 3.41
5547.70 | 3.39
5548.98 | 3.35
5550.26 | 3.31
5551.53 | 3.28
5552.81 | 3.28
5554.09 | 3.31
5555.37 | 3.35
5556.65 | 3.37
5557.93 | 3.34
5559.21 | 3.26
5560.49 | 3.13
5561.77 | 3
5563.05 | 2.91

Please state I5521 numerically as 2.1 Ang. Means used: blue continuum 3.3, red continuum 3.27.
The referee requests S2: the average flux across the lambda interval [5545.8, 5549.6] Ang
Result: 3.38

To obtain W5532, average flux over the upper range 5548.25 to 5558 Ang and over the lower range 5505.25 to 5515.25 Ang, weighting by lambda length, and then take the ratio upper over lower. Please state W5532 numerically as 1.07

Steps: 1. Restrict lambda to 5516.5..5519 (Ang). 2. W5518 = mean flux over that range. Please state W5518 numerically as 3.19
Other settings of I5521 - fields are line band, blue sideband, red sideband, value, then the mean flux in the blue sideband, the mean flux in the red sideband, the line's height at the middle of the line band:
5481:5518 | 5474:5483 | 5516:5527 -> 1.50 Ang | 3.54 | 3.17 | 3.36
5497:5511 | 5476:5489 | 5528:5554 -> 0.84 Ang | 3.44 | 3.19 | 3.35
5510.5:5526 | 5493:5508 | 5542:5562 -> 0.34 Ang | 3.19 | 3.29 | 3.23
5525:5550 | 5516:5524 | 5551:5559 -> 0.64 Ang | 3.18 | 3.32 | 3.25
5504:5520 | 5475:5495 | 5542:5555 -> 1.22 Ang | 3.41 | 3.32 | 3.37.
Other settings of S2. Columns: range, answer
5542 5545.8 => 3.29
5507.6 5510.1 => 3.09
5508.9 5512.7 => 3.11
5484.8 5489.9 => 3.31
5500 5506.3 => 3.12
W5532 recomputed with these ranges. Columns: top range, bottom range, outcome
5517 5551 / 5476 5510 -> 0.96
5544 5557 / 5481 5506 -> 1.02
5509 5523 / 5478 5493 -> 0.93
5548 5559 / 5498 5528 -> 1.06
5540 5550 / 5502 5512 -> 1.06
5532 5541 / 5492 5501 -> 0.94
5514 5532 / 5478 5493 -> 0.92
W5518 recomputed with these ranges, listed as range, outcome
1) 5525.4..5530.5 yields 3.07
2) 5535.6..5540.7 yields 3.09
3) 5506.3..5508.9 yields 3.07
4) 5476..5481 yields 3.62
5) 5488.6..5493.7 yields 3.35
